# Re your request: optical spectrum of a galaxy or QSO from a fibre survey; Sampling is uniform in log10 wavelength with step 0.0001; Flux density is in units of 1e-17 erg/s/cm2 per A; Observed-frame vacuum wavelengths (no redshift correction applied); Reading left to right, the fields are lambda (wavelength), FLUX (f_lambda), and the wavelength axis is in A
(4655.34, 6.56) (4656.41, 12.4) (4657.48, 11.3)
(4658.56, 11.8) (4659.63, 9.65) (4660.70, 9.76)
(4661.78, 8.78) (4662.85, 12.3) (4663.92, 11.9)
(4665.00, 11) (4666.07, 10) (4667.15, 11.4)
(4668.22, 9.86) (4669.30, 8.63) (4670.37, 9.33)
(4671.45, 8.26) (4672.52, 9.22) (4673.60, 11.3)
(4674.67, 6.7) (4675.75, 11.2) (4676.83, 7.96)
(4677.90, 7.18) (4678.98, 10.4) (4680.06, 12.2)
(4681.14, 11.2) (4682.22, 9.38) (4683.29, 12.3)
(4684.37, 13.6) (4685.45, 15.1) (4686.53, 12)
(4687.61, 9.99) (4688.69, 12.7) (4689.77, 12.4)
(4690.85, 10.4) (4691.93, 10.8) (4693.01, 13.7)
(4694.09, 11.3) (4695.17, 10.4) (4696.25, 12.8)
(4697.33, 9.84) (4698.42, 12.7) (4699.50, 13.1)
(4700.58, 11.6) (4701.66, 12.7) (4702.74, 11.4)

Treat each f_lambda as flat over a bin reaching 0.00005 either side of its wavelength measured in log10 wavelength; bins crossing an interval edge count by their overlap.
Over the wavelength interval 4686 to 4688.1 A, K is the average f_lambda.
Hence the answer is 11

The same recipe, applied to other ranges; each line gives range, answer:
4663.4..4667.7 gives 11.1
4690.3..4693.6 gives 11.6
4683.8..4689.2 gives 12.7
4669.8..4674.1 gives 9.51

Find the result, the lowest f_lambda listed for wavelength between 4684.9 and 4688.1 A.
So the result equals 9.99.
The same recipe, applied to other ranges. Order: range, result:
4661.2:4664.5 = 8.78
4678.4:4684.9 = 9.38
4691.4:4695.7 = 10.4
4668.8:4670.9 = 8.63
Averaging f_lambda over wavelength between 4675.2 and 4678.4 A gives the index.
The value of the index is 8.79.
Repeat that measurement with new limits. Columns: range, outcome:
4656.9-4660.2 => 10.9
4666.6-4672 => 9.5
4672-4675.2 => 9.08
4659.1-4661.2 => 9.72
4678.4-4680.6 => 11.2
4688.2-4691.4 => 11.8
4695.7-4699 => 11.8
